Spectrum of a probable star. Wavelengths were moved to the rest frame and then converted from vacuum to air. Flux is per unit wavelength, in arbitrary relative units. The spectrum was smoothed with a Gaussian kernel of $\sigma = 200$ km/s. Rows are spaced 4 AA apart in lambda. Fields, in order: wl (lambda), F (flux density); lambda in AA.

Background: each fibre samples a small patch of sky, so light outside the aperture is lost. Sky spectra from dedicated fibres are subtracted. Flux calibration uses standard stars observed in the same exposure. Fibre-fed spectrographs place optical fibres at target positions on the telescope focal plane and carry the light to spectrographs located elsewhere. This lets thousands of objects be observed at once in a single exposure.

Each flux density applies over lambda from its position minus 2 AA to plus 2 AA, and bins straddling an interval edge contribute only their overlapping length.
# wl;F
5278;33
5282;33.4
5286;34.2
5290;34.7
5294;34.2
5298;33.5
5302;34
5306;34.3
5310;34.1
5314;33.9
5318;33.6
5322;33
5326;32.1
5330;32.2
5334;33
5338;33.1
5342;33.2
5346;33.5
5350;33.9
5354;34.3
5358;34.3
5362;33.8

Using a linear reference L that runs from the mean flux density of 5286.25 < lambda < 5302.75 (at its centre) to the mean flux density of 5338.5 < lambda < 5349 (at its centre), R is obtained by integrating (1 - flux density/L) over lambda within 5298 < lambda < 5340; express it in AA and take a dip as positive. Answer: 0.5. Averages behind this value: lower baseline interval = 34.1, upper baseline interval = 33.4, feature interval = 33.3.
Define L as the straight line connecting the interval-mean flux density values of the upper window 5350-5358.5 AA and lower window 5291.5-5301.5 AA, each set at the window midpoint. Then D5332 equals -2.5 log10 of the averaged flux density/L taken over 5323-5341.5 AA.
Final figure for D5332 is 0.05 mag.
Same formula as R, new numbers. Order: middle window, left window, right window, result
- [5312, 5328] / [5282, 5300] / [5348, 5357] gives 0.44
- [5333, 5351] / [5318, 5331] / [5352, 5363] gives 0.06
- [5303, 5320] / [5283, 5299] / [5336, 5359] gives 0.00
